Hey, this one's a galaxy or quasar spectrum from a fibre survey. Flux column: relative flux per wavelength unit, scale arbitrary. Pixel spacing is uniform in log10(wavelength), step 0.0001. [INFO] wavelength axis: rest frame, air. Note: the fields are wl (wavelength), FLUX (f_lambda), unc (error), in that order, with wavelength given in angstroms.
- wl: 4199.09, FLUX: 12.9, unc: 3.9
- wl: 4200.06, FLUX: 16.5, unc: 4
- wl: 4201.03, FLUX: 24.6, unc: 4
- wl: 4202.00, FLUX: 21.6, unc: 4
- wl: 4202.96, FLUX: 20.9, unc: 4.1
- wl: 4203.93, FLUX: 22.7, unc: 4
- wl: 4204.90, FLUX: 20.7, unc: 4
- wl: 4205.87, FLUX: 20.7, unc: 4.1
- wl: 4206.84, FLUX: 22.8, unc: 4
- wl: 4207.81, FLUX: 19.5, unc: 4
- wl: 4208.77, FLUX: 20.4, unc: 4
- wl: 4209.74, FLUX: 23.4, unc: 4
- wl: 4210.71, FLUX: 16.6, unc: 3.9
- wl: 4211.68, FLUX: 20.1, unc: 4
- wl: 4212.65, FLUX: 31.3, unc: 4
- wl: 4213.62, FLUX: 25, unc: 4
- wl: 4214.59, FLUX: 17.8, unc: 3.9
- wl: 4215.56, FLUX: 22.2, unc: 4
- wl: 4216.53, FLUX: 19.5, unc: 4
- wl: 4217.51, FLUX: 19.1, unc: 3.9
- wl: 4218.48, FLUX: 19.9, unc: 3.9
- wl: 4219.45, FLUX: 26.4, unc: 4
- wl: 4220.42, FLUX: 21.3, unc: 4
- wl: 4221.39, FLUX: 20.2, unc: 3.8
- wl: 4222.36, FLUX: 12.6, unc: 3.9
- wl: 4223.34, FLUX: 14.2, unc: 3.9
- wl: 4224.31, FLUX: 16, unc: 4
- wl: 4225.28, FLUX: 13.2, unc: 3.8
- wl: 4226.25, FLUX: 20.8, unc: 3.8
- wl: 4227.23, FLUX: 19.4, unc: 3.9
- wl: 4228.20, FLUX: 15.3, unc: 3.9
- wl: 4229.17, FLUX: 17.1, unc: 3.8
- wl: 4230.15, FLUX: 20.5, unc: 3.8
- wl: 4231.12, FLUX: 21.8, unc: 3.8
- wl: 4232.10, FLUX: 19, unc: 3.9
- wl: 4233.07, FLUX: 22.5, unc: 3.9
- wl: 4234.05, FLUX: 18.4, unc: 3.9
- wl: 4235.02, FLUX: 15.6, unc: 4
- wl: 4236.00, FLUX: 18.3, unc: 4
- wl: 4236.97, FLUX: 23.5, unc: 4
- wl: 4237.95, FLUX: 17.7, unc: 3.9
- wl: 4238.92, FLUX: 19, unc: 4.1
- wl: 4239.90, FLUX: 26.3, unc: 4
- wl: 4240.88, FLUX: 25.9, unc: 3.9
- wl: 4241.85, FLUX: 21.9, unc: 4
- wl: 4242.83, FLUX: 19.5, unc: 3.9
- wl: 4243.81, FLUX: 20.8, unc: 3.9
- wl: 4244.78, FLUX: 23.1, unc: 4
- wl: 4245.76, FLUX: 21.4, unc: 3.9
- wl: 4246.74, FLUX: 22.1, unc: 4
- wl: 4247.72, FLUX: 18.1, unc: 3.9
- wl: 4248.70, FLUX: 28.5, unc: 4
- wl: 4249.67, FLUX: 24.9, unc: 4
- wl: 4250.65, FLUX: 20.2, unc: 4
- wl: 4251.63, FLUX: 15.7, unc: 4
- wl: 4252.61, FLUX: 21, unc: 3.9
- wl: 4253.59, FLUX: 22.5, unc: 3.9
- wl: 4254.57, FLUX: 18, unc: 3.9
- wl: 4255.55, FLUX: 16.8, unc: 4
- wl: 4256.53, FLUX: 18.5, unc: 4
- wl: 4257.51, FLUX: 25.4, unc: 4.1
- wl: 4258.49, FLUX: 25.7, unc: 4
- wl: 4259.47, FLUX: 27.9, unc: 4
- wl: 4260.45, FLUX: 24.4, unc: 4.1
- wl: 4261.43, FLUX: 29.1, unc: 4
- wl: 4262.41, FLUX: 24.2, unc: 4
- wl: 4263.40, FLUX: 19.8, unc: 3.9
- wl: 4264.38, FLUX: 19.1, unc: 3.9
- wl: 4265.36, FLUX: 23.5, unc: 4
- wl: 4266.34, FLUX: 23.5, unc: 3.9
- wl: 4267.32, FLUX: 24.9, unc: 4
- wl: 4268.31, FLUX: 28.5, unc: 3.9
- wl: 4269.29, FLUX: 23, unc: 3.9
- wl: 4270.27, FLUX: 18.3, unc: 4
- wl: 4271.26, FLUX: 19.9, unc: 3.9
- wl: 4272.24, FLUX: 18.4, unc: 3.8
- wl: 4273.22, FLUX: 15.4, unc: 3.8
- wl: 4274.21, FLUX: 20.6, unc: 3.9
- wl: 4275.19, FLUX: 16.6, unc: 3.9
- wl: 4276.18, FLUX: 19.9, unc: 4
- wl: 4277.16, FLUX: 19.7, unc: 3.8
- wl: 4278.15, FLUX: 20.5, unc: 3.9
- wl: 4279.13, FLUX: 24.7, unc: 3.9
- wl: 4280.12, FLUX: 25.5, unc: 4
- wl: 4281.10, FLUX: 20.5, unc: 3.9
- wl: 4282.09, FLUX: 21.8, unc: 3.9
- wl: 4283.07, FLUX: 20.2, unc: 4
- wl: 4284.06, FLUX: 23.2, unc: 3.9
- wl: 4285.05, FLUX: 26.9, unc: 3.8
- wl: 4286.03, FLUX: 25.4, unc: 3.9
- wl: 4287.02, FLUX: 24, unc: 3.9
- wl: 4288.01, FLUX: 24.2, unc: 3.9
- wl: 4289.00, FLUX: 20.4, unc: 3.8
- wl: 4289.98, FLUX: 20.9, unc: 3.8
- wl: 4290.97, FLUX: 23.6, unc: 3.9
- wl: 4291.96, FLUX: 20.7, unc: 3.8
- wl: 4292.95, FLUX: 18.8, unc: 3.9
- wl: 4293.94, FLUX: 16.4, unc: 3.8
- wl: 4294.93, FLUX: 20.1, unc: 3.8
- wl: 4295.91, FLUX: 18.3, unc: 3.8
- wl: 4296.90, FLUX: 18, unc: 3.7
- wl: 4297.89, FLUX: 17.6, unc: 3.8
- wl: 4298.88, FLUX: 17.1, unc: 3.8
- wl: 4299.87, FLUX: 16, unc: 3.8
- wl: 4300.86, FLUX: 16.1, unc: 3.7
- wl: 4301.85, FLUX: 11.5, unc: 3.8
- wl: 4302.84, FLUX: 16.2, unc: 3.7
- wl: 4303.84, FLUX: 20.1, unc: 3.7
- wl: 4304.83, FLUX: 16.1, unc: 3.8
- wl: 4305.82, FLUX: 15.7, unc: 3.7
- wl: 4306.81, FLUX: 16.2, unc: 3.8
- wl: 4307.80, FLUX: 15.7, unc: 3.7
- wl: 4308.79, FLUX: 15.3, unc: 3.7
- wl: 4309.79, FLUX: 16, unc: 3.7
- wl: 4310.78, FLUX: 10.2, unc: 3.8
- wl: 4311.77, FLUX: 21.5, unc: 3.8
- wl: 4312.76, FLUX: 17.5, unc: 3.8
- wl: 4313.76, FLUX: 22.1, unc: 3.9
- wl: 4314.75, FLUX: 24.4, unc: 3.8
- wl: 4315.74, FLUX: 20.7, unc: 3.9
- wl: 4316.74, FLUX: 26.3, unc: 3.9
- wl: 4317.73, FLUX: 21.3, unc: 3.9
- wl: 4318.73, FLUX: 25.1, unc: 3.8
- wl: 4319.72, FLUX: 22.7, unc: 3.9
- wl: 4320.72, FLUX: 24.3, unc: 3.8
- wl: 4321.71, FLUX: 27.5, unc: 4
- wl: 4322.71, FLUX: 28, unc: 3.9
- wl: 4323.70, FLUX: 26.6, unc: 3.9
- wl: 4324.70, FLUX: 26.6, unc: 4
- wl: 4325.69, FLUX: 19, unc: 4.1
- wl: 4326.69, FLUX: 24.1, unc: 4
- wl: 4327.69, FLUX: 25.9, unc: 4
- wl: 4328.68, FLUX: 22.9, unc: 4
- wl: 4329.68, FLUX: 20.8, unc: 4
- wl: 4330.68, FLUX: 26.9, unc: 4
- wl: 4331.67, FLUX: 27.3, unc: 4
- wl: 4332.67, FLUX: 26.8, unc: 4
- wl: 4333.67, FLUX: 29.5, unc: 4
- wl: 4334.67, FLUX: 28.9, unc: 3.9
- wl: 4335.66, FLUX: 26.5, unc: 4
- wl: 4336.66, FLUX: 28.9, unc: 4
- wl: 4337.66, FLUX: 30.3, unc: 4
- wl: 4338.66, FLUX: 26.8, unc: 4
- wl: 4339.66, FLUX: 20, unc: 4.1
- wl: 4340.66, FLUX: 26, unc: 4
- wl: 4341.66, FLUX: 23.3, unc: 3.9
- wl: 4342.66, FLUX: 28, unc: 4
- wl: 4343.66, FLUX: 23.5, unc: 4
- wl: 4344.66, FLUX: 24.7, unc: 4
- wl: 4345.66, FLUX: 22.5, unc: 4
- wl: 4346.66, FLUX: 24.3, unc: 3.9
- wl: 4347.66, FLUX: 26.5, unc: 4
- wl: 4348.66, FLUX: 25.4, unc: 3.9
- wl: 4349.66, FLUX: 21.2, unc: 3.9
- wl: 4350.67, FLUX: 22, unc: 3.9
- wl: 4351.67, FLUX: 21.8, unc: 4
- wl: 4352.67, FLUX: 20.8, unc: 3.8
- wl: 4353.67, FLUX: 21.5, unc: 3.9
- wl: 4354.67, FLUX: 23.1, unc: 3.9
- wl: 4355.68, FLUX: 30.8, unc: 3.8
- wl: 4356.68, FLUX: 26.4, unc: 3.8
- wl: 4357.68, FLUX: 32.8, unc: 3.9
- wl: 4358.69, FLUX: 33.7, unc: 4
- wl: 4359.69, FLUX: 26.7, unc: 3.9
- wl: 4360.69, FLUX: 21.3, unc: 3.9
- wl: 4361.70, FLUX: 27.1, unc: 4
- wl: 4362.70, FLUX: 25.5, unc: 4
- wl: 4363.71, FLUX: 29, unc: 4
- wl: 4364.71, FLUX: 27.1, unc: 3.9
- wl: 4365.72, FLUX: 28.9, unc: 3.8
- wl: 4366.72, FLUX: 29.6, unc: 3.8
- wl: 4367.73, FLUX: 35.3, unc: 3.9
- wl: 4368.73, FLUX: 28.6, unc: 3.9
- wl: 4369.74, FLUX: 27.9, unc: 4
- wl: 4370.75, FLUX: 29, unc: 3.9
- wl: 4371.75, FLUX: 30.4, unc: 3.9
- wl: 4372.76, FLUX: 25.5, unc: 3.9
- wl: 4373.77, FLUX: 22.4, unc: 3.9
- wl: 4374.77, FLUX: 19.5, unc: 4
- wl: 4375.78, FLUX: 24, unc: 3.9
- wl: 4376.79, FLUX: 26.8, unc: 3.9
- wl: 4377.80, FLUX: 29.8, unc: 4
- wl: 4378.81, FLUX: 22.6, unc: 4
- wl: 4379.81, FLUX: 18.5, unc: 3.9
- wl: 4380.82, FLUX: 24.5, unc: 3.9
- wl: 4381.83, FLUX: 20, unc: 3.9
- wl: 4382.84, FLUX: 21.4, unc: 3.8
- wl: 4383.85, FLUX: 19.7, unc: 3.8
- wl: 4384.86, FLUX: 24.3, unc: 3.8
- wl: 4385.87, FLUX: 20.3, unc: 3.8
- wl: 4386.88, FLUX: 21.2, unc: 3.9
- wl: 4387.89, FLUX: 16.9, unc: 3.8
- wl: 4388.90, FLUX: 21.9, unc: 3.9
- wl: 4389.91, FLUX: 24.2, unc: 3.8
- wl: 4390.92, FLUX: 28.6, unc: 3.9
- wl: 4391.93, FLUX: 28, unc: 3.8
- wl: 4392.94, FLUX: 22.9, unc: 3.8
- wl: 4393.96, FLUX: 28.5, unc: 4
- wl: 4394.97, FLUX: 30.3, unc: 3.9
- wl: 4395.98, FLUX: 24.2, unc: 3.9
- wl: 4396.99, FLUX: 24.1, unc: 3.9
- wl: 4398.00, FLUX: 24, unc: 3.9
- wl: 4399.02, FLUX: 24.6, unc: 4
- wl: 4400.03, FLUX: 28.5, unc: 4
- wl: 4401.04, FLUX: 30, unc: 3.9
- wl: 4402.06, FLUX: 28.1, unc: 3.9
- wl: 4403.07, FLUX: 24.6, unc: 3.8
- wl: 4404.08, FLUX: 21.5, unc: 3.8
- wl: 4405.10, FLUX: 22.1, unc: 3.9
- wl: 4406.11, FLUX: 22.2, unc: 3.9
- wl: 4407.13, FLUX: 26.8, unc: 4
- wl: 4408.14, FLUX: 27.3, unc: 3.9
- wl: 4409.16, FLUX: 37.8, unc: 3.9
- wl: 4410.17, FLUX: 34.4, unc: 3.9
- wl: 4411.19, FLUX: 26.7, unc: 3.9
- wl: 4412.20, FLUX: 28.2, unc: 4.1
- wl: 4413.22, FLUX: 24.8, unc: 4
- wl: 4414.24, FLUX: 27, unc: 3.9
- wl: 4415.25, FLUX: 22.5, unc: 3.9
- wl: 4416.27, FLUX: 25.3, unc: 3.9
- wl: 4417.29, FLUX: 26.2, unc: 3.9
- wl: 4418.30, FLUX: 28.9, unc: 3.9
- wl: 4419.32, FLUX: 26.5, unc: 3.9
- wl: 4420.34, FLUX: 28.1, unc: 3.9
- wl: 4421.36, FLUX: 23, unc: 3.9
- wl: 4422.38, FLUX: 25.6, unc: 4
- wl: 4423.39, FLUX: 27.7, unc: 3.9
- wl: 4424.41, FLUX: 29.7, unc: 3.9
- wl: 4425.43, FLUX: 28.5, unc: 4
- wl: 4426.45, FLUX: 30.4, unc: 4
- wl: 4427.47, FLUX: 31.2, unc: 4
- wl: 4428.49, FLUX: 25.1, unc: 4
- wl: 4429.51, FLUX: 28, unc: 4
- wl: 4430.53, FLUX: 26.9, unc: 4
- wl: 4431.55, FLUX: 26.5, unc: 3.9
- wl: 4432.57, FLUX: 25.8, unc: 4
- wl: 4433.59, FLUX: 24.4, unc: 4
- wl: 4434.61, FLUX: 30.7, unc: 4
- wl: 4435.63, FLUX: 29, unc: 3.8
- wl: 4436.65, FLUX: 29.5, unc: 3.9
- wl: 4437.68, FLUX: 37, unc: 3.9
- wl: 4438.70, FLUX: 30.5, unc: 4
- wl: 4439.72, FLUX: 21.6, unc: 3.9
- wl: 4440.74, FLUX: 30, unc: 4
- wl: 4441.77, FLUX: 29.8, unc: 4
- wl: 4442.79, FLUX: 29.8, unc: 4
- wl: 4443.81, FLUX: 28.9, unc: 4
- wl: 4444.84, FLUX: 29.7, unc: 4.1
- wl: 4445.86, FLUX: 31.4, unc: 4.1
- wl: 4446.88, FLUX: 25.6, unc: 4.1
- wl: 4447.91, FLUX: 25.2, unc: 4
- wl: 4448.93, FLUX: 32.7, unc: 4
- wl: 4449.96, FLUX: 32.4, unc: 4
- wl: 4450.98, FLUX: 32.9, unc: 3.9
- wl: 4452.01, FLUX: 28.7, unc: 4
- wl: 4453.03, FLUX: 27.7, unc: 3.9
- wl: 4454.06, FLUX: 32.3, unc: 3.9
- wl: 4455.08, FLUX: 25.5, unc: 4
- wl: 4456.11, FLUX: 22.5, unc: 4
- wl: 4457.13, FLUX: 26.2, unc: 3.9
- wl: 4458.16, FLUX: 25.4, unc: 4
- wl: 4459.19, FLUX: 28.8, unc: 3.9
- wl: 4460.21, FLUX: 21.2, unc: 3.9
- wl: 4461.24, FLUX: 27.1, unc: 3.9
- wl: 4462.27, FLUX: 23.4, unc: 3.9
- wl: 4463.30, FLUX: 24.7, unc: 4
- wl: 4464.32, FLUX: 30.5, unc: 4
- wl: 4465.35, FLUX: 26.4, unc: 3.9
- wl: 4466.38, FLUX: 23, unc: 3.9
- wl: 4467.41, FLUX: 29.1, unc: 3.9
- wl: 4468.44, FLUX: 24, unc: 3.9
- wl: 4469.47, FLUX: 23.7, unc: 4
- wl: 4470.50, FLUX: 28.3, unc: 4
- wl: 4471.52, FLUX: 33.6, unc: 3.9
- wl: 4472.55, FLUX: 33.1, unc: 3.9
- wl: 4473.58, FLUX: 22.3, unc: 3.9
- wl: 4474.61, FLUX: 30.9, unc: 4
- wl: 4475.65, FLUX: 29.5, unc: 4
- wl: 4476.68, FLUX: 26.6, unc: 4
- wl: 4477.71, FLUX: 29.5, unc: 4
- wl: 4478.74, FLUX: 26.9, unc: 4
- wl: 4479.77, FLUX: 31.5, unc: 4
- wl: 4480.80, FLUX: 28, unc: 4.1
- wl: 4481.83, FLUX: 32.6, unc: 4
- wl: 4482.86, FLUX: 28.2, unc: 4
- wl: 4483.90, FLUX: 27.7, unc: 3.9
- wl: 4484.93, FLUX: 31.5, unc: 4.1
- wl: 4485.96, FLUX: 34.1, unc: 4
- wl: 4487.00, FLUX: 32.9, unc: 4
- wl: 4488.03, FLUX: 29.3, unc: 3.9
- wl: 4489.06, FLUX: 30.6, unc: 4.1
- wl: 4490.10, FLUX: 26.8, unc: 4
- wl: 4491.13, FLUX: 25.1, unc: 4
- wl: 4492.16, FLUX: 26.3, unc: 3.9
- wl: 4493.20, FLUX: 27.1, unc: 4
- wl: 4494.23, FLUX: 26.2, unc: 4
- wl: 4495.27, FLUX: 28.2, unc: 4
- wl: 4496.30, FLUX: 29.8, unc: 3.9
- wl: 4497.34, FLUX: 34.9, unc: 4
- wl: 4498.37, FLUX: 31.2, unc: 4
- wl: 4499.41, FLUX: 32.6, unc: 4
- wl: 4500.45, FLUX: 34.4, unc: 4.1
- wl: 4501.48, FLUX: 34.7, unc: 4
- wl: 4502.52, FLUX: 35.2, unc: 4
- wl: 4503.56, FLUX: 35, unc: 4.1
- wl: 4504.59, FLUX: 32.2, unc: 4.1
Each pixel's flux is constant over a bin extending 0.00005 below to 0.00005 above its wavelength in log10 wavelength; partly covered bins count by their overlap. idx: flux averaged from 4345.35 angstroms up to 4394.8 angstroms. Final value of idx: 25.2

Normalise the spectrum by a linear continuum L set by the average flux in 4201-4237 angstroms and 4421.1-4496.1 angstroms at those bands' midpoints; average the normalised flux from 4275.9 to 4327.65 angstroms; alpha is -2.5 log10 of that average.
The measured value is 0.11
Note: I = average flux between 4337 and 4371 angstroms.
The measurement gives 26.2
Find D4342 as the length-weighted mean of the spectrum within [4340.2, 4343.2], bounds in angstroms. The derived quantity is 25.7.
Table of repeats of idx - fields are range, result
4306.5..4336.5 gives 23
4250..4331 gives 21.1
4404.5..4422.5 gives 26.8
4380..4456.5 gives 26.8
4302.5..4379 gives 24.4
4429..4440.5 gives 28.2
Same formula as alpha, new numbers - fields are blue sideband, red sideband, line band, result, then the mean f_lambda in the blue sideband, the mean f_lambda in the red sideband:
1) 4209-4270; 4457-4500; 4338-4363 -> -0.02 mag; 21.2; 28.3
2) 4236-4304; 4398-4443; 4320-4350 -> -0.07 mag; 21.2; 27.5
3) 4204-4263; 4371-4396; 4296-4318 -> 0.25 mag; 20.9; 23.9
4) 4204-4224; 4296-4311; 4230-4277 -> -0.16 mag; 20.7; 16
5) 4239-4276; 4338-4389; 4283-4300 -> 0.11 mag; 21.9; 25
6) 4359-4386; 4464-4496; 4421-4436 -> -0.02 mag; 25.5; 28.5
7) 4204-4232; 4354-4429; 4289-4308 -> 0.27 mag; 19.9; 26.2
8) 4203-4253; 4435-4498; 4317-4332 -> -0.04 mag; 20.5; 28.5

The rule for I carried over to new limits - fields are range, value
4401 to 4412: 27.3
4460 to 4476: 27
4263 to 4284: 21.2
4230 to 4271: 21.9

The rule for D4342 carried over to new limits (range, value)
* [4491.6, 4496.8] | 27.5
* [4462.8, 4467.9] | 26.7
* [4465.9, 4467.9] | 26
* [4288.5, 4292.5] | 21.4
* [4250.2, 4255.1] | 19.4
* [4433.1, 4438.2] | 30.1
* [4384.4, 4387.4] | 21.9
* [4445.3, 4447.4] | 28.5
